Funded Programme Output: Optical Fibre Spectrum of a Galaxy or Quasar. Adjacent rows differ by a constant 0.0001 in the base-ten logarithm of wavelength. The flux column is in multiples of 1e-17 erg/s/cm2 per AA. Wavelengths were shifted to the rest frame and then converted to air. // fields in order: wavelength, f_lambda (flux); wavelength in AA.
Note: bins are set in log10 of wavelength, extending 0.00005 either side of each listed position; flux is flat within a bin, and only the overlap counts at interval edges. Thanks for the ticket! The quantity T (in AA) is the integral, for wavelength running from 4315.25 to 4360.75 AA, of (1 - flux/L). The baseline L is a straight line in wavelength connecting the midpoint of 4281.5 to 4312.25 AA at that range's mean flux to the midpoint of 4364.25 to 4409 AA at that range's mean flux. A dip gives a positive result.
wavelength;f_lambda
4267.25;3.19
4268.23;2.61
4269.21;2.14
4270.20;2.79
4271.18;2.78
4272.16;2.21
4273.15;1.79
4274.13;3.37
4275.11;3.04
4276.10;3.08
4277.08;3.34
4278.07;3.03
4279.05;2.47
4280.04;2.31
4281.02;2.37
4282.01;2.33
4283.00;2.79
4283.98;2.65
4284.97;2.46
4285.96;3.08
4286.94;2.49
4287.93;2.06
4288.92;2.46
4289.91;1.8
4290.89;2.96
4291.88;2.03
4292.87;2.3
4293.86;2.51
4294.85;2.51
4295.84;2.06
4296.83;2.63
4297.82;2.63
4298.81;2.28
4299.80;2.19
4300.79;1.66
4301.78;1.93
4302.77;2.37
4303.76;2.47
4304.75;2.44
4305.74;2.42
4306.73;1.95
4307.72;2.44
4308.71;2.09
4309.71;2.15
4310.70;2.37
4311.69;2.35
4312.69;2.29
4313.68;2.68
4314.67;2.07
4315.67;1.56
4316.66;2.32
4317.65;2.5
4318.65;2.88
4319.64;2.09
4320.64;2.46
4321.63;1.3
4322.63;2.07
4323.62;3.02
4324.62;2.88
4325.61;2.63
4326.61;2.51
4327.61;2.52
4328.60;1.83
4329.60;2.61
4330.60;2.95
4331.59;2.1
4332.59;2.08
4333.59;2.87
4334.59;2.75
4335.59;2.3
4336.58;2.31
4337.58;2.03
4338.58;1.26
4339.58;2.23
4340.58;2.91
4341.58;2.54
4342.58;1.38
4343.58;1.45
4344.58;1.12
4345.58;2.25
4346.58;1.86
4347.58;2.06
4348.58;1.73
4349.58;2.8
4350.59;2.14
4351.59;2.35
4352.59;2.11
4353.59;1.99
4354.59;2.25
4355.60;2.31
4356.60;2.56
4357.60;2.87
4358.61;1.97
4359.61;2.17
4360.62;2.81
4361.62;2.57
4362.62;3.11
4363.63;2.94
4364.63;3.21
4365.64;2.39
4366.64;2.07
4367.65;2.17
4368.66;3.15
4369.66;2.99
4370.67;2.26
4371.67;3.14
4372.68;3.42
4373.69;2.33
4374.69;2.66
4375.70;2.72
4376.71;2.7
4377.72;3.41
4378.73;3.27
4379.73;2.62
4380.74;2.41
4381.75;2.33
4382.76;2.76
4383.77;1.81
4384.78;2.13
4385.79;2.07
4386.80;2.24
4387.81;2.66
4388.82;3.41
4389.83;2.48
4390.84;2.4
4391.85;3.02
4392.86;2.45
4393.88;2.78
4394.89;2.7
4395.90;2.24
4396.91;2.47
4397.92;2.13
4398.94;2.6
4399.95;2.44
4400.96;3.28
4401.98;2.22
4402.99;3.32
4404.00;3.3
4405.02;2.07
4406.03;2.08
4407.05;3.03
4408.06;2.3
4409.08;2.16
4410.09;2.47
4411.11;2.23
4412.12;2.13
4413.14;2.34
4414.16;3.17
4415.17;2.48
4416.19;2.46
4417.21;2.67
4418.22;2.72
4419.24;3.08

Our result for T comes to 4.1 AA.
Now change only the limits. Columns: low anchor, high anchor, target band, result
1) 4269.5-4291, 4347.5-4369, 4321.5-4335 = 0.2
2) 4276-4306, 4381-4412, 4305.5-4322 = 1.5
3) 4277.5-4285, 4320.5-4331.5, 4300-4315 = 1.4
